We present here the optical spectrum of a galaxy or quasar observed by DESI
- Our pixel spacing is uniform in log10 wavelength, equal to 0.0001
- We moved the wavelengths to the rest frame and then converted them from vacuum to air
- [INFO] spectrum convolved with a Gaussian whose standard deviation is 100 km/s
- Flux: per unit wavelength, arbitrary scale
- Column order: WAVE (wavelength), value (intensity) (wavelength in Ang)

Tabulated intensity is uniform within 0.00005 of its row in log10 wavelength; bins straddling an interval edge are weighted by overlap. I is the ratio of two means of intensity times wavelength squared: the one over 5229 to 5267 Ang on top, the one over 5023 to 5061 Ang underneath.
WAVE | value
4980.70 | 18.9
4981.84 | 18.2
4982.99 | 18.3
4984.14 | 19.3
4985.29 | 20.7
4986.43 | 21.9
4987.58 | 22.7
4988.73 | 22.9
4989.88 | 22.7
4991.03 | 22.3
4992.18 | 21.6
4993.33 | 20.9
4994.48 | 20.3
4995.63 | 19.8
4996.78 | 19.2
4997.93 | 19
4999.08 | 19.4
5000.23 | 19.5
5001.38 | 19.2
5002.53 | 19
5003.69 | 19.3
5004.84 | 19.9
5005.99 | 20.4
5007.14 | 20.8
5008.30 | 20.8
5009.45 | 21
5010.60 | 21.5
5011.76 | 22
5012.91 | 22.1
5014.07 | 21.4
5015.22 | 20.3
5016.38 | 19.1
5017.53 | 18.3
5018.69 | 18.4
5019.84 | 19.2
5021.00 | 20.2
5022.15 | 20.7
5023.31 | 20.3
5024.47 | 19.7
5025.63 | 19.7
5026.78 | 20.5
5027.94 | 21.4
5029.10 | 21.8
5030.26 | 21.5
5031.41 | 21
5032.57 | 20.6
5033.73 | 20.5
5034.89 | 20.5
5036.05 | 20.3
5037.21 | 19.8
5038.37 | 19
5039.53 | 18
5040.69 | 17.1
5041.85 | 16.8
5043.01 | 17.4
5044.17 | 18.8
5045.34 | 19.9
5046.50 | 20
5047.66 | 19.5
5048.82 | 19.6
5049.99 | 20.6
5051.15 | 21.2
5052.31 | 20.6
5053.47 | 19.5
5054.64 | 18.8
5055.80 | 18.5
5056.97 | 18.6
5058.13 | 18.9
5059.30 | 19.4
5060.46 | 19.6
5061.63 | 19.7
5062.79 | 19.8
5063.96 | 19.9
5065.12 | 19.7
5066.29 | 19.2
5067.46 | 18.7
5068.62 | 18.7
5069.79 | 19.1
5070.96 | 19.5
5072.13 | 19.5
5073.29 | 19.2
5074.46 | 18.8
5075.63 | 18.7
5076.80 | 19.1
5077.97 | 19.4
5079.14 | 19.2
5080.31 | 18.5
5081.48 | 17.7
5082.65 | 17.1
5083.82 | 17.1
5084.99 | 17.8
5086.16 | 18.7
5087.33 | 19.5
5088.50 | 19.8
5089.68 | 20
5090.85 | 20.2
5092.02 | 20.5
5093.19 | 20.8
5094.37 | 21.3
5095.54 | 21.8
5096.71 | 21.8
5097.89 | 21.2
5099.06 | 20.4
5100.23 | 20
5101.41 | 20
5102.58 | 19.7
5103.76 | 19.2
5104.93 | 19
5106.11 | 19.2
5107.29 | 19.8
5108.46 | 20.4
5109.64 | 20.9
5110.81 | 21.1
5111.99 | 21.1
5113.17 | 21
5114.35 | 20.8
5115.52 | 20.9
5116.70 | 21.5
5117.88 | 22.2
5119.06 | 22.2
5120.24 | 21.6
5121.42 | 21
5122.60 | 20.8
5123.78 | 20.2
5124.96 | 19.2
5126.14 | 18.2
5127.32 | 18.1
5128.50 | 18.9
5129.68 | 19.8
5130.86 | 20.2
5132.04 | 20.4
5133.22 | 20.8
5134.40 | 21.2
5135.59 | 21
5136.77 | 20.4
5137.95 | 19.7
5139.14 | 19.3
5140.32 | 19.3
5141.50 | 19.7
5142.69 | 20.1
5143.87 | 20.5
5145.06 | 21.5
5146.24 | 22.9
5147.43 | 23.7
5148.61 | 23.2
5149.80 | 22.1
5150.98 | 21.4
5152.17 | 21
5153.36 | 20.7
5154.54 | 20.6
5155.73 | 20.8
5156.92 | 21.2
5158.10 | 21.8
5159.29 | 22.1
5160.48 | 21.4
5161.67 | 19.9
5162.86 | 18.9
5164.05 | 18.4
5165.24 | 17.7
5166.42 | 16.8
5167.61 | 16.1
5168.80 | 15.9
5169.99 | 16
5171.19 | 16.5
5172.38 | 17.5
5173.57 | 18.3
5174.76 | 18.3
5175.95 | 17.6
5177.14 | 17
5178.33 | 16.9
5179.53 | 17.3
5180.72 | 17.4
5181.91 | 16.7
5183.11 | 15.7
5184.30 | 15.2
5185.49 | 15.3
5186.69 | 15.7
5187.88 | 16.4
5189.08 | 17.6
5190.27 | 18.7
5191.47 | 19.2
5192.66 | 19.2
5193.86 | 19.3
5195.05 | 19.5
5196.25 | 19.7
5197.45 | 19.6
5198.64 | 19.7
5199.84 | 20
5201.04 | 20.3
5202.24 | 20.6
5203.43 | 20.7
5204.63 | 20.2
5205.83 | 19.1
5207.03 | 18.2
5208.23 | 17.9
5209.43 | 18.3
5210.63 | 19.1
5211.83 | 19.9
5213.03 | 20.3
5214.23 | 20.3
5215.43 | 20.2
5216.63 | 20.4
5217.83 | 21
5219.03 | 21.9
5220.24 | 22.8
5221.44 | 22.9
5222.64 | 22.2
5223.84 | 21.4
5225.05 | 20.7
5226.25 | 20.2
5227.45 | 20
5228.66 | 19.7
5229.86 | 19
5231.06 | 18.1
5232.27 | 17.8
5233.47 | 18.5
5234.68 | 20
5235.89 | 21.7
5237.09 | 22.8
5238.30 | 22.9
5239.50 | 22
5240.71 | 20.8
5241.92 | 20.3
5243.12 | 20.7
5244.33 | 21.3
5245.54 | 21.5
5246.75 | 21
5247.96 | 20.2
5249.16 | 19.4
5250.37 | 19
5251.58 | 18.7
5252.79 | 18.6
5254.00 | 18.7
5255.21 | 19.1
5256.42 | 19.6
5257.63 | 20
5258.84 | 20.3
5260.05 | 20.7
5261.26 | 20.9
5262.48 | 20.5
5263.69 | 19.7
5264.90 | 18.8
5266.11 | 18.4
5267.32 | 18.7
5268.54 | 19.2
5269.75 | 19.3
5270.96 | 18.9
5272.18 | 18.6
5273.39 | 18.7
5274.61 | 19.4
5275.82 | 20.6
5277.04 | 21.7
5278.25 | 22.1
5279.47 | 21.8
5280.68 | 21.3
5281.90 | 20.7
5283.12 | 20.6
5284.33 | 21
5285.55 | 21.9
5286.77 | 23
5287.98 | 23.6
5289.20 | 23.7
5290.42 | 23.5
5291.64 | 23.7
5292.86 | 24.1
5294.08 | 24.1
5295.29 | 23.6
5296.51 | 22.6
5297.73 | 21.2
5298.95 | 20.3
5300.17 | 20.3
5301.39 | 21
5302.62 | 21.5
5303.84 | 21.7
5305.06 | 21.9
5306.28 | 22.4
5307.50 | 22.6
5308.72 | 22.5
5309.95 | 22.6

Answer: 1.10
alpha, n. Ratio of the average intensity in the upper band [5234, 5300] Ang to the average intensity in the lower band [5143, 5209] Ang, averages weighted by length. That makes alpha 1.10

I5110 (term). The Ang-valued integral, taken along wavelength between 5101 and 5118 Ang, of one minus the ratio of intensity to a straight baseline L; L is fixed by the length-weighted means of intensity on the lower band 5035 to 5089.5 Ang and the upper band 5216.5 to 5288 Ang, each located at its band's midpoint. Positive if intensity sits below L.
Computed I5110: -0.9 Ang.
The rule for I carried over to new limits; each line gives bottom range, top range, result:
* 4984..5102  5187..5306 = 1.11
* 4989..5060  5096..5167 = 1.07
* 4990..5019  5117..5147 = 1.06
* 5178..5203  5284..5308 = 1.29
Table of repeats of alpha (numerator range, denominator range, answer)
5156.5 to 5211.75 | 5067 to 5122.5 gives 0.92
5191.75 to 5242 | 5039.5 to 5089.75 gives 1.06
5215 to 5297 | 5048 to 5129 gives 1.05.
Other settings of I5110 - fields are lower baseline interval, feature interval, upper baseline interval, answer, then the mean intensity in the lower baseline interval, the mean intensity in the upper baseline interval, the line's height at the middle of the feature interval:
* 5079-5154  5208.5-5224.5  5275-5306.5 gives 0.4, 20.3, 22.1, 21.3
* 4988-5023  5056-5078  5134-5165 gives 1.4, 20.4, 20.8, 20.6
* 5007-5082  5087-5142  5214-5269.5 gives -1.3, 19.7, 20.3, 19.9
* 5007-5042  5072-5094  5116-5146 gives 1.3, 20.2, 20.3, 20.3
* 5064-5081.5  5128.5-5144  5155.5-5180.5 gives -1.3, 19.1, 18.3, 18.6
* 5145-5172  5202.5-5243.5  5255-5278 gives -1.1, 20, 19.7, 19.8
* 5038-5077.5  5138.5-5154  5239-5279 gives -1.3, 19.2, 19.9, 19.5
